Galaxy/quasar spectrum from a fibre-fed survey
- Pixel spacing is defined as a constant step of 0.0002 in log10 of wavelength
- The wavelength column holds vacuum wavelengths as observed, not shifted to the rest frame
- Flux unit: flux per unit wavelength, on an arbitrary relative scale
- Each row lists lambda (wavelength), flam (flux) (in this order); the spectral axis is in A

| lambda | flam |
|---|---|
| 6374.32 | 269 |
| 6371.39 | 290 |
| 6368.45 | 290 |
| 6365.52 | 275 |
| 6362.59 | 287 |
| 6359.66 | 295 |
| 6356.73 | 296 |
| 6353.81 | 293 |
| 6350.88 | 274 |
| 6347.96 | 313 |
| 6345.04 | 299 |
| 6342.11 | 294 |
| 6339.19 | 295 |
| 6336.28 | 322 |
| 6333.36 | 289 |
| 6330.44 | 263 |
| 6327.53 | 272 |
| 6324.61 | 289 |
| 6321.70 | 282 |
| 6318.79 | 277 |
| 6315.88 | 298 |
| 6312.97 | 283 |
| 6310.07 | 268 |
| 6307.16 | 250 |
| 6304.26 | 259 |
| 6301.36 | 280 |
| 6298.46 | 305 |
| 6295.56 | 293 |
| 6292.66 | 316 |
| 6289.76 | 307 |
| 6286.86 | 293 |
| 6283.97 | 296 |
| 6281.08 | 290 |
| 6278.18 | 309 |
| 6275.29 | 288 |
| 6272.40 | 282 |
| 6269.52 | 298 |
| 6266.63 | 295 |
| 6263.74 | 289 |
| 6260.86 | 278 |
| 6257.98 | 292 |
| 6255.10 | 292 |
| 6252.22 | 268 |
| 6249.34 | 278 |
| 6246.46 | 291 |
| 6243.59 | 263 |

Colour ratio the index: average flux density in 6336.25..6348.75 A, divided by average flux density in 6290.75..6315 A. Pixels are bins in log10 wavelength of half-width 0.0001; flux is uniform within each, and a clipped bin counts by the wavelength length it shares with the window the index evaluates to 1.07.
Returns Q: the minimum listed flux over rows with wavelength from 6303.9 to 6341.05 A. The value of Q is 250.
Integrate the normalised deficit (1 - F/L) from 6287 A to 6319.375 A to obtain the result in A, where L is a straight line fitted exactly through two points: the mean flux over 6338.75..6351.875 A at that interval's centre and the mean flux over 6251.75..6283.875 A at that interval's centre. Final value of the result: 0.78 A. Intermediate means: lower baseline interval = 290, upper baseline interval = 296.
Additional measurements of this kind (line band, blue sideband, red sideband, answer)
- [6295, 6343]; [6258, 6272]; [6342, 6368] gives 1.3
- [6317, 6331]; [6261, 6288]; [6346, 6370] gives 0.6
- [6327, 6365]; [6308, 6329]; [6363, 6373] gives -1.2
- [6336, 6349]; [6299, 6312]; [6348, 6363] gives -0.8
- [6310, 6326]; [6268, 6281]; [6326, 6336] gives 0.0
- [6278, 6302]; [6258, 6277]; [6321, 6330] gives -1.2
